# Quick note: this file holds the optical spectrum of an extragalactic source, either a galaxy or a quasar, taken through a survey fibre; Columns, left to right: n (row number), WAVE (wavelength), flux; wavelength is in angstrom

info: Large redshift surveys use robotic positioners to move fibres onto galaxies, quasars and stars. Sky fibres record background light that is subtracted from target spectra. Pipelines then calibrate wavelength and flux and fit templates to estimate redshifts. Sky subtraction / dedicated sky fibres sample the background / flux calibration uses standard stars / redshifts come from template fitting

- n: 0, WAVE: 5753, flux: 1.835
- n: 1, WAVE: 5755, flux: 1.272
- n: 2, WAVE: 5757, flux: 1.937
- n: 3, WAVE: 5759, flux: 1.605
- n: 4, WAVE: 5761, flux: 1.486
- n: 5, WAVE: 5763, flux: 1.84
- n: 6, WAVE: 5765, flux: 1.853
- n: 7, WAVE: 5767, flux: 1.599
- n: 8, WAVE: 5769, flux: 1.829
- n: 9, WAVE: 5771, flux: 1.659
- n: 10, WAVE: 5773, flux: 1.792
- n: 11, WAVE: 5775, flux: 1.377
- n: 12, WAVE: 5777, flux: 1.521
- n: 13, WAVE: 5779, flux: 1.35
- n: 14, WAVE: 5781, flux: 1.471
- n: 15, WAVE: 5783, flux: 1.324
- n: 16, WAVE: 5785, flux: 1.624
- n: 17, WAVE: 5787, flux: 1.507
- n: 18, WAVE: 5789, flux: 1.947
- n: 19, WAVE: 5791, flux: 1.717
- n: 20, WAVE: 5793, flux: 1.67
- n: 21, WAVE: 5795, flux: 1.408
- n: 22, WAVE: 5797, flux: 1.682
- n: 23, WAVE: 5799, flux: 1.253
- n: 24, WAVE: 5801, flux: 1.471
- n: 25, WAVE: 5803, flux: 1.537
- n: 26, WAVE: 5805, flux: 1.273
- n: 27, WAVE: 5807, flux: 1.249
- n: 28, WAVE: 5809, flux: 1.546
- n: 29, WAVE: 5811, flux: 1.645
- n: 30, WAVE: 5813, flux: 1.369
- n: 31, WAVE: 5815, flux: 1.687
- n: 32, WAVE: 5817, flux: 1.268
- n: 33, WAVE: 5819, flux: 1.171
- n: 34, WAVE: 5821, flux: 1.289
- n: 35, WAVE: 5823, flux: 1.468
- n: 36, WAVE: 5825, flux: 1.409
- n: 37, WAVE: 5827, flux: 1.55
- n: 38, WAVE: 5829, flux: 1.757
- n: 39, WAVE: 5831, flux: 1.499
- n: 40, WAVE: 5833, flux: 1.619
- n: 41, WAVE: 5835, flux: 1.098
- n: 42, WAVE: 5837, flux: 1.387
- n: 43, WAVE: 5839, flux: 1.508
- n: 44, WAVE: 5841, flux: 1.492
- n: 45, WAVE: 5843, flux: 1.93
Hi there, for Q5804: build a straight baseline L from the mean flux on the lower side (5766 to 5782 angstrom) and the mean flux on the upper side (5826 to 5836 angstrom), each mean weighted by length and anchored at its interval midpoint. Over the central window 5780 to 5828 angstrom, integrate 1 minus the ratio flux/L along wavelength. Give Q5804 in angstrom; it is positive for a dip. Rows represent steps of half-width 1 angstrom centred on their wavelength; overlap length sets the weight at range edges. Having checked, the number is 1.8 angstrom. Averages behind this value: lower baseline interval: 1.57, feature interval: 1.48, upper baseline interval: 1.5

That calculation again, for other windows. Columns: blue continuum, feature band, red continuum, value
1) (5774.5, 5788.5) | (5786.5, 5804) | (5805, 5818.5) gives -1.5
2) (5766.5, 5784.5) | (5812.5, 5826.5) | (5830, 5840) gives 0.7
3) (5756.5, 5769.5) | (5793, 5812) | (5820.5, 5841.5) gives 1.3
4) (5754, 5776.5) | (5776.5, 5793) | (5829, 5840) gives 0.3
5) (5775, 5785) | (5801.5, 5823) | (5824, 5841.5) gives 0.8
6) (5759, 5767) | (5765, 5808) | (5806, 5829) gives 1.1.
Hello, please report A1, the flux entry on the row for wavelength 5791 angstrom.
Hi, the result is 1.717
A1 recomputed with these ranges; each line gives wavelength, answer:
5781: 1.471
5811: 1.645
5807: 1.249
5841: 1.492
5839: 1.508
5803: 1.537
